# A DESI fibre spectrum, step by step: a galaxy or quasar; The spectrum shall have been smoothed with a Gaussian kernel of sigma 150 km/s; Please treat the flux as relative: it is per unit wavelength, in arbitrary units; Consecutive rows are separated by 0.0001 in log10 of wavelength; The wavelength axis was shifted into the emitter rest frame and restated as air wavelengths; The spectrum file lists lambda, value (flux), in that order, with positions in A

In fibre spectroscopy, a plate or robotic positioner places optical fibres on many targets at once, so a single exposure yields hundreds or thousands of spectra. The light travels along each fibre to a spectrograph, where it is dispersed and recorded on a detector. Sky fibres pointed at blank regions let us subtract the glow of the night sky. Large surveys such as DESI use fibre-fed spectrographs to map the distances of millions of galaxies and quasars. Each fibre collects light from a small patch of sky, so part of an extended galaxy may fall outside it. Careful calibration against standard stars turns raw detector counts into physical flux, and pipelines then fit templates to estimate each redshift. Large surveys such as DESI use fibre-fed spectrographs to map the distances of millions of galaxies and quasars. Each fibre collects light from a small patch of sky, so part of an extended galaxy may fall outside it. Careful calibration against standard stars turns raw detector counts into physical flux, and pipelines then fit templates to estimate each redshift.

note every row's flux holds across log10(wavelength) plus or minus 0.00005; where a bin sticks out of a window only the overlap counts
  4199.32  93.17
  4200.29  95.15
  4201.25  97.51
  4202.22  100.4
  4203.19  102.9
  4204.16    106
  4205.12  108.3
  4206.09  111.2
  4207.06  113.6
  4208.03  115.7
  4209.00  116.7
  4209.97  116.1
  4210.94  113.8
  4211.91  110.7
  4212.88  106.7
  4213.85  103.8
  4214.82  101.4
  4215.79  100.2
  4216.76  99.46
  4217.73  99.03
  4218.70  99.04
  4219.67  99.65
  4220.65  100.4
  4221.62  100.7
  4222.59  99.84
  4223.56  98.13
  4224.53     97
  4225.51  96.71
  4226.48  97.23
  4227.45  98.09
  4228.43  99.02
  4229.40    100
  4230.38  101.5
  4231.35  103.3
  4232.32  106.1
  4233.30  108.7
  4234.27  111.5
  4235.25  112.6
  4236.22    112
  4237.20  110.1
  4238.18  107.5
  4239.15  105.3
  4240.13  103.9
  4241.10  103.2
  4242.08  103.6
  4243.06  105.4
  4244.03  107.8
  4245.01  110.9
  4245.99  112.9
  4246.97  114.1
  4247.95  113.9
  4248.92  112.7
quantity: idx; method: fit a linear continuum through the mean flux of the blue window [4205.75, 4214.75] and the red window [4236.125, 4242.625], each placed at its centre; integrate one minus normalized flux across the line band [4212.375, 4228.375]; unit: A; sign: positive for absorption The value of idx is 1.4 A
